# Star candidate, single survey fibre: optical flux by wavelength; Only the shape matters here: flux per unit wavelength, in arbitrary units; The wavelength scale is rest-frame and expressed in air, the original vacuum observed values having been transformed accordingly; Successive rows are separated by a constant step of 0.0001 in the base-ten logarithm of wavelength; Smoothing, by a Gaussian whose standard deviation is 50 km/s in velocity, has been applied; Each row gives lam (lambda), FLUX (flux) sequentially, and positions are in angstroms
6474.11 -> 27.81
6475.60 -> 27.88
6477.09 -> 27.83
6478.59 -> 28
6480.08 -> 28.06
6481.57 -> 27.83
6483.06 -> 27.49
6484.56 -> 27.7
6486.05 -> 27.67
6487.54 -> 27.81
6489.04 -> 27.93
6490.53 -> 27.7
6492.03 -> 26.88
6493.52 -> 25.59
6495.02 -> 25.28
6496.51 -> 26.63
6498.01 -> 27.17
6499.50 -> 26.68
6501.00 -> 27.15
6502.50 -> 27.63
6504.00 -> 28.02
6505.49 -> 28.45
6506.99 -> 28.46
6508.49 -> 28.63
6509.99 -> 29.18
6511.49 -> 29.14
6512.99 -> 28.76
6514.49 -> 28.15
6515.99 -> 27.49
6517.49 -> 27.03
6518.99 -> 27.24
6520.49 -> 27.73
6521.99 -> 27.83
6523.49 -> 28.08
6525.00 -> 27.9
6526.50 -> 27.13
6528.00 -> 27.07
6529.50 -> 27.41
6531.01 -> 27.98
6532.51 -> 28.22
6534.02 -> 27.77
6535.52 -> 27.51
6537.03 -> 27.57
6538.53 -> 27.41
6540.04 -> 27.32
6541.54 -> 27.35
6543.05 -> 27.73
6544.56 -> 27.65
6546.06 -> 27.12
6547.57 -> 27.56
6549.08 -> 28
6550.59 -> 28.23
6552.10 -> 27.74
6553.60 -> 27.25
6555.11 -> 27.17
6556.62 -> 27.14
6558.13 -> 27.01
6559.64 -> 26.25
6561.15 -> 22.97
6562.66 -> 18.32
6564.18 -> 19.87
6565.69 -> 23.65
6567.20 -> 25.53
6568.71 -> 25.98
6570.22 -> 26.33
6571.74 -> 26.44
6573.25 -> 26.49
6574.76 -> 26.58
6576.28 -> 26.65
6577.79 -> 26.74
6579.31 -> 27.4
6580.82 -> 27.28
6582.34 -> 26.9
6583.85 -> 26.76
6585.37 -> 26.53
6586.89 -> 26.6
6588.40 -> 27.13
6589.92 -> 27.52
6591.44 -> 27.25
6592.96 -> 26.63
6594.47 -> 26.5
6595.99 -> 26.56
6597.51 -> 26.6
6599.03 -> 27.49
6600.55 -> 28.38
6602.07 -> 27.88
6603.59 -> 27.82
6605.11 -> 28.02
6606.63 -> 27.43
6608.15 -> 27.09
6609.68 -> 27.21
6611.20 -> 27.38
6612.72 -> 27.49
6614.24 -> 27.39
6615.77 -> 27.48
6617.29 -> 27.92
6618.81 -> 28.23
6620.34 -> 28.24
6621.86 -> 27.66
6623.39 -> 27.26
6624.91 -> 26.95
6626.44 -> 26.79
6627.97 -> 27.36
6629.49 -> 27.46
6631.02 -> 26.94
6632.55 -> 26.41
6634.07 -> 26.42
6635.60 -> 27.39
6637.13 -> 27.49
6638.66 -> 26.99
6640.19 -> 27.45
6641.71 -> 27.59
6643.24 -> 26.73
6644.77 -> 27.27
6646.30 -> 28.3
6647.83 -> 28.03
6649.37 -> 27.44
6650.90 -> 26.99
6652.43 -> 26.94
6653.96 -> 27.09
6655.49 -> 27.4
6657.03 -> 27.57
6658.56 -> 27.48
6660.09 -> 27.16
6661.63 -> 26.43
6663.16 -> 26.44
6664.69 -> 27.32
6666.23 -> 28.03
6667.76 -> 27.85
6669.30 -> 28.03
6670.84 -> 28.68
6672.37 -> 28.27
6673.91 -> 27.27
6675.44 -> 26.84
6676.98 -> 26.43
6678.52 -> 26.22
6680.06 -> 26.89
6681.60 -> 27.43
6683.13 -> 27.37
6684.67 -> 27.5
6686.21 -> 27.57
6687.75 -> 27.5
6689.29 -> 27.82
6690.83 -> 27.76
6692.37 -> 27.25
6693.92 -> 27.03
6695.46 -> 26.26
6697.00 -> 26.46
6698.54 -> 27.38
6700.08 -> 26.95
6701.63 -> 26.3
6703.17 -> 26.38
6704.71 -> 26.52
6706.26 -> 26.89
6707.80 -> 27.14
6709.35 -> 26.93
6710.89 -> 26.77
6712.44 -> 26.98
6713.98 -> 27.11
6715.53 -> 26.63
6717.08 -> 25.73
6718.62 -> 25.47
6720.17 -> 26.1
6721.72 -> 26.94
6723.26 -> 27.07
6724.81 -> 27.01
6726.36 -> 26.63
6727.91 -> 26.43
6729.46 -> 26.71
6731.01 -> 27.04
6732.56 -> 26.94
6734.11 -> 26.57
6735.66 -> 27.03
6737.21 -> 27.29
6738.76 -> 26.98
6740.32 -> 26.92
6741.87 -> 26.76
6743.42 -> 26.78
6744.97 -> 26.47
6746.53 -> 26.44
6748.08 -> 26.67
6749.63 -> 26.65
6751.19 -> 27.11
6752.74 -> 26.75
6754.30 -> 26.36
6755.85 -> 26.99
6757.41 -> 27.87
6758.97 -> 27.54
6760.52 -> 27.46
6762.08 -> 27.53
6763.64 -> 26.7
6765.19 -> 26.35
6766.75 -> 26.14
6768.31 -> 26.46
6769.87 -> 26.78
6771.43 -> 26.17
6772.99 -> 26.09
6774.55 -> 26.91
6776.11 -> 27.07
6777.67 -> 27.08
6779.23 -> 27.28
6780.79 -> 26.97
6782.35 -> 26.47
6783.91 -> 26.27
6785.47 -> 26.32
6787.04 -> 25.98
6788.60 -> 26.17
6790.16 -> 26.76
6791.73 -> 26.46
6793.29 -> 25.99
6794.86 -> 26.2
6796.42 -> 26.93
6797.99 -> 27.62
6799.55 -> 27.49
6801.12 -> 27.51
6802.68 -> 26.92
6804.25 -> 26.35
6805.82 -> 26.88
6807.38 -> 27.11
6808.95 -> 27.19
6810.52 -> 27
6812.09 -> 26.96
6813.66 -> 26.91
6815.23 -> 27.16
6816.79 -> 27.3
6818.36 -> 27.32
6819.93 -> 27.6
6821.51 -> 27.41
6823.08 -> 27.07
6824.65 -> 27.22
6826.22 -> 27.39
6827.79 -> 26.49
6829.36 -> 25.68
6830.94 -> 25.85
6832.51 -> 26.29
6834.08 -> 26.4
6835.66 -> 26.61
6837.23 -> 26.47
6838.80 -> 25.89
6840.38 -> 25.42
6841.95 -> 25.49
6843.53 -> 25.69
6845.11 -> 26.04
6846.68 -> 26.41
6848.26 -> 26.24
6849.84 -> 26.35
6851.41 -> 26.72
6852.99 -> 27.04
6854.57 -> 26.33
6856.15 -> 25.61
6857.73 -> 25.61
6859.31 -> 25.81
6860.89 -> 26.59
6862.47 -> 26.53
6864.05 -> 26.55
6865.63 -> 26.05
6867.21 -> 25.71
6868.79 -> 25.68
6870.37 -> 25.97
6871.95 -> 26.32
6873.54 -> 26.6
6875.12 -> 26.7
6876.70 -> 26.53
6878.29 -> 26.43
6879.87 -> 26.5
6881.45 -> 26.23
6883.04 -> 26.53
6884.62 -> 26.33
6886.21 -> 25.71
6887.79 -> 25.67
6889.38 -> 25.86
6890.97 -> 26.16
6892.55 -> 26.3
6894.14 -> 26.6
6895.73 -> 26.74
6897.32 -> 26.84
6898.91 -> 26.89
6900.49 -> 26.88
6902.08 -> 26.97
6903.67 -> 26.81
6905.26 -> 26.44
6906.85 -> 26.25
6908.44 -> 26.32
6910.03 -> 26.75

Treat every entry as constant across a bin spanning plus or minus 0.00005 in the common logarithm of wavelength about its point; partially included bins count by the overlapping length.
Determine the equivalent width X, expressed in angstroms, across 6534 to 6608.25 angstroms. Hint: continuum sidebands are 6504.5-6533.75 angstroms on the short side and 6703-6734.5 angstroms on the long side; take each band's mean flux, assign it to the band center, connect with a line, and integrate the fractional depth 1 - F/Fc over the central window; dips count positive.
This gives 2.7 angstroms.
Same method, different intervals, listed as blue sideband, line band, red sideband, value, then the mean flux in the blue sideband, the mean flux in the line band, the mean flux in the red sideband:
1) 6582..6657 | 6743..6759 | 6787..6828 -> 0.1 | 27.3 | 26.8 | 27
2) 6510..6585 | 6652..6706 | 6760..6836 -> -0.8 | 26.9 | 27.2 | 26.8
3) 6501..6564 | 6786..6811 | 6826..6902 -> -0.3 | 27.3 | 26.8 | 26.3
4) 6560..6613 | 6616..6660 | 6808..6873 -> -1.7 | 26.3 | 27.4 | 26.4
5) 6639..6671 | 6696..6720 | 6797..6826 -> 0.6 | 27.4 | 26.6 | 27.2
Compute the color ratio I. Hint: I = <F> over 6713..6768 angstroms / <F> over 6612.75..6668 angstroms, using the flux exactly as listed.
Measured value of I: 1.0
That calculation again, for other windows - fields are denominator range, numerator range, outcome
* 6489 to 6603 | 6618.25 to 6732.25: 1.00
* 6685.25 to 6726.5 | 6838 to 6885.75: 0.98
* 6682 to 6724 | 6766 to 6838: 0.99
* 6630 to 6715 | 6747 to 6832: 0.99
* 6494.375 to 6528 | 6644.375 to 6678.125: 0.99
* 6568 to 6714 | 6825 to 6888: 0.97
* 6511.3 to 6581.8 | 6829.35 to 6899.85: 0.98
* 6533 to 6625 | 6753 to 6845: 1.00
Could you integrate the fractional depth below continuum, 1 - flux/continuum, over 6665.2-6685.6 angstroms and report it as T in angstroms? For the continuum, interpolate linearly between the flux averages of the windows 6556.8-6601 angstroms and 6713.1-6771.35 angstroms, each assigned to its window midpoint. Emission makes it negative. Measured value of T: -0.8 angstroms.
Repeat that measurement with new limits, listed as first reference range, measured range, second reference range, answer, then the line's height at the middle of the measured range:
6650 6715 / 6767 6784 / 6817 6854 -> 0.0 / 26.8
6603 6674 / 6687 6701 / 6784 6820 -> 0.0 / 27.2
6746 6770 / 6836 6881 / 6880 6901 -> 0.5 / 26.5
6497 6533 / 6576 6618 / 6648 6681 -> 0.5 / 27.5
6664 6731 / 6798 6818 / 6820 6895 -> -0.4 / 26.5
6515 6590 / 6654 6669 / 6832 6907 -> -0.4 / 26.6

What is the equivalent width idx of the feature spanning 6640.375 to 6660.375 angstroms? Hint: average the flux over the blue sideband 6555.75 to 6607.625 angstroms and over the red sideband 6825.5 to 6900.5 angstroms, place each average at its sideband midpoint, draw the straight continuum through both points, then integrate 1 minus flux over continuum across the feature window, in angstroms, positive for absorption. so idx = -0.86 angstroms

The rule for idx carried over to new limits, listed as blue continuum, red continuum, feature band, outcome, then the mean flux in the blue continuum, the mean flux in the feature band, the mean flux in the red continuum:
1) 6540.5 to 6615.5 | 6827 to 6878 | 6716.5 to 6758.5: -0.6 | 26.6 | 26.7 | 26.2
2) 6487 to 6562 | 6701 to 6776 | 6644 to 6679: -0.5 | 27.4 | 27.4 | 26.7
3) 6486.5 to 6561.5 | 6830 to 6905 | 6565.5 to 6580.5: 0.6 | 27.5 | 26.3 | 26.3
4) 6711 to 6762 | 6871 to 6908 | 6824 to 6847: 0.3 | 26.8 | 26.2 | 26.4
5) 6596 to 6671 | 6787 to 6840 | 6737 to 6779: 0.2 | 27.4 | 26.8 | 26.8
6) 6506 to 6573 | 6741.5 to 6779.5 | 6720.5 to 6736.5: 0.0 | 27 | 26.8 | 26.8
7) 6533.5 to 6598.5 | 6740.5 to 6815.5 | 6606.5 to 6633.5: -0.8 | 26.5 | 27.4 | 26.8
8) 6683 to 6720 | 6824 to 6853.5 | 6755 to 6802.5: -0.4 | 26.9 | 26.8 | 26.3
